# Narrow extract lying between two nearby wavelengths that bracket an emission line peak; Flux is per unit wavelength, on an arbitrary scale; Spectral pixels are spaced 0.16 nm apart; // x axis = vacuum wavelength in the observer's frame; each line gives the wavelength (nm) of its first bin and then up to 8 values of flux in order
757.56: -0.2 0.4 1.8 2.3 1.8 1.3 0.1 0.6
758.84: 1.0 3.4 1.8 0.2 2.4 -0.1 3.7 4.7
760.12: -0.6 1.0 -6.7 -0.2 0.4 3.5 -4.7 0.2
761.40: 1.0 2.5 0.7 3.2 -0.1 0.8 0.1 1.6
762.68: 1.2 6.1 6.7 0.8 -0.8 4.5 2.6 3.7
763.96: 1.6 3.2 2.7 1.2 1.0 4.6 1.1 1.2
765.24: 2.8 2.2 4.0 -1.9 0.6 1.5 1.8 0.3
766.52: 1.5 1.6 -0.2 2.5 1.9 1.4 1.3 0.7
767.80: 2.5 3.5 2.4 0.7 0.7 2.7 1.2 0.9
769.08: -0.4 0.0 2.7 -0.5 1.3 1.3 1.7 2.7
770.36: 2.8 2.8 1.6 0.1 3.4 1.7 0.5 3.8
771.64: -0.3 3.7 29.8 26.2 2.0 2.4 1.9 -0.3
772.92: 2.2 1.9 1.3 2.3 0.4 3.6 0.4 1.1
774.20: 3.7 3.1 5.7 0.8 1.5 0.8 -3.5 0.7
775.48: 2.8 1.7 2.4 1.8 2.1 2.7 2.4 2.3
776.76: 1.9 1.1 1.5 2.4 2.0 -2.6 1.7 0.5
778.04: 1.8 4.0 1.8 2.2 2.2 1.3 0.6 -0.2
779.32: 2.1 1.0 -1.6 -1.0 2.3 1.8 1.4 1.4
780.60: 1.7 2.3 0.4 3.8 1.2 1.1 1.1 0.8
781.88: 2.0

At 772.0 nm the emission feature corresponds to H-alpha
